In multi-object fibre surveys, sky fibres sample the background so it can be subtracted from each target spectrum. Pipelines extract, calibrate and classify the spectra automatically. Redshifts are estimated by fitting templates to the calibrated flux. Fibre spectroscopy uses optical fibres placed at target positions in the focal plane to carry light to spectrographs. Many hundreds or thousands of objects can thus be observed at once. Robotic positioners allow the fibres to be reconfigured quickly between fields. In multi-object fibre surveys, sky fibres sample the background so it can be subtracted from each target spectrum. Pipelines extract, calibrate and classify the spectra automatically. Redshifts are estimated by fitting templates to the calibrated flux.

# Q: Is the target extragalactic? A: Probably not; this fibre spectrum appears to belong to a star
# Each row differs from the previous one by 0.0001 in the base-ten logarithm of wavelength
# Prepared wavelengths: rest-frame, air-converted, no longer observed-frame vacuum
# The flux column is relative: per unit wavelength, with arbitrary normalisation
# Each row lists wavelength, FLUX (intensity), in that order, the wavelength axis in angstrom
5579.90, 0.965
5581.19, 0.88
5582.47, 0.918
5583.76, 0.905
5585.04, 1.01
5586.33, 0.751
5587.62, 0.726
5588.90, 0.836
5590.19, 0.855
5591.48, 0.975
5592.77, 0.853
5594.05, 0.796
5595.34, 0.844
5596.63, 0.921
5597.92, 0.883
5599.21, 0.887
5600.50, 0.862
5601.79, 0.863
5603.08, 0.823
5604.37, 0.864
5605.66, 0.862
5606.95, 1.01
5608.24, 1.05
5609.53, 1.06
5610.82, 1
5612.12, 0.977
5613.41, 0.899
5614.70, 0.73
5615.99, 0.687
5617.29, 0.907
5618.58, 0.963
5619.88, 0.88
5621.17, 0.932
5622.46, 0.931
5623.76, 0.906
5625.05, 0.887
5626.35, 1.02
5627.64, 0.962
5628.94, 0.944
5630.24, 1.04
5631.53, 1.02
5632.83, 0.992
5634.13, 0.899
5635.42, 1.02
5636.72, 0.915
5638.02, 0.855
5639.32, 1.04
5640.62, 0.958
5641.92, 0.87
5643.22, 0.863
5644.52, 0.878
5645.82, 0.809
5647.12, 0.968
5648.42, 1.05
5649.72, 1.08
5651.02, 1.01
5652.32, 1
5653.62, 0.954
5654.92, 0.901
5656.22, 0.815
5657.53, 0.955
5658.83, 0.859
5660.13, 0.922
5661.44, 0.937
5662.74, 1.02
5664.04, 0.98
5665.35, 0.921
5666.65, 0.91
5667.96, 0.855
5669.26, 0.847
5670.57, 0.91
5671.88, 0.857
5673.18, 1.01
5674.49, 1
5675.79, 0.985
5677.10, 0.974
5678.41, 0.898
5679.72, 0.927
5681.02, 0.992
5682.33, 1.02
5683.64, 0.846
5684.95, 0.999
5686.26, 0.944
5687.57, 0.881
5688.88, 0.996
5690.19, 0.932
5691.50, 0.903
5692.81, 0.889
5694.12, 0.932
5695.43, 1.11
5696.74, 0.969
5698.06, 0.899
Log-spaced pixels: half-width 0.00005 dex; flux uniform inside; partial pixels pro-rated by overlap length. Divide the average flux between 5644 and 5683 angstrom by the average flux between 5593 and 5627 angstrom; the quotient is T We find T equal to 1.04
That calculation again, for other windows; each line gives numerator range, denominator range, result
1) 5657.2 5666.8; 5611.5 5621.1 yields 1.08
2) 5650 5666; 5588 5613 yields 1.04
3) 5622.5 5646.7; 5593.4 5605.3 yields 1.09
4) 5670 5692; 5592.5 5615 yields 1.05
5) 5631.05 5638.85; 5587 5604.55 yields 1.11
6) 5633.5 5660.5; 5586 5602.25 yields 1.10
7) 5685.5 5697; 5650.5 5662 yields 1.03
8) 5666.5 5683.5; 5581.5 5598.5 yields 1.08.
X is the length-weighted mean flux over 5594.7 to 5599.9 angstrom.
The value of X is 0.883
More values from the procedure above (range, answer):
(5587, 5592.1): 0.848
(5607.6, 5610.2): 1.06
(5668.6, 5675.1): 0.924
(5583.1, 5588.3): 0.848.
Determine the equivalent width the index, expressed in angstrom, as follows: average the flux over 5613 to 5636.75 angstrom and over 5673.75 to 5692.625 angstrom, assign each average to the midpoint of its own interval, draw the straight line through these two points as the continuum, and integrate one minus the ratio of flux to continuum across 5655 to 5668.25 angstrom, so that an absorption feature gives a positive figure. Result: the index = 0.3 angstrom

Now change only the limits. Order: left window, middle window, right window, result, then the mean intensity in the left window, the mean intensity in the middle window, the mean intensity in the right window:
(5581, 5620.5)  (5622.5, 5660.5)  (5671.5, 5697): -1.0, 0.886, 0.944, 0.954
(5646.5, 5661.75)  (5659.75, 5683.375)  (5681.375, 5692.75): 0.1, 0.955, 0.941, 0.938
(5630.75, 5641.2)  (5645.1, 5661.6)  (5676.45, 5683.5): 0.3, 0.964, 0.943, 0.954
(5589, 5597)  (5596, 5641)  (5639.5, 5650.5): -1.1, 0.869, 0.927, 0.94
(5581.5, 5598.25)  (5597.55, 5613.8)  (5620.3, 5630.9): -0.4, 0.867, 0.927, 0.952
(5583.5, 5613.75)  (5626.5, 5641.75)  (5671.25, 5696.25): -0.8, 0.896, 0.966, 0.953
